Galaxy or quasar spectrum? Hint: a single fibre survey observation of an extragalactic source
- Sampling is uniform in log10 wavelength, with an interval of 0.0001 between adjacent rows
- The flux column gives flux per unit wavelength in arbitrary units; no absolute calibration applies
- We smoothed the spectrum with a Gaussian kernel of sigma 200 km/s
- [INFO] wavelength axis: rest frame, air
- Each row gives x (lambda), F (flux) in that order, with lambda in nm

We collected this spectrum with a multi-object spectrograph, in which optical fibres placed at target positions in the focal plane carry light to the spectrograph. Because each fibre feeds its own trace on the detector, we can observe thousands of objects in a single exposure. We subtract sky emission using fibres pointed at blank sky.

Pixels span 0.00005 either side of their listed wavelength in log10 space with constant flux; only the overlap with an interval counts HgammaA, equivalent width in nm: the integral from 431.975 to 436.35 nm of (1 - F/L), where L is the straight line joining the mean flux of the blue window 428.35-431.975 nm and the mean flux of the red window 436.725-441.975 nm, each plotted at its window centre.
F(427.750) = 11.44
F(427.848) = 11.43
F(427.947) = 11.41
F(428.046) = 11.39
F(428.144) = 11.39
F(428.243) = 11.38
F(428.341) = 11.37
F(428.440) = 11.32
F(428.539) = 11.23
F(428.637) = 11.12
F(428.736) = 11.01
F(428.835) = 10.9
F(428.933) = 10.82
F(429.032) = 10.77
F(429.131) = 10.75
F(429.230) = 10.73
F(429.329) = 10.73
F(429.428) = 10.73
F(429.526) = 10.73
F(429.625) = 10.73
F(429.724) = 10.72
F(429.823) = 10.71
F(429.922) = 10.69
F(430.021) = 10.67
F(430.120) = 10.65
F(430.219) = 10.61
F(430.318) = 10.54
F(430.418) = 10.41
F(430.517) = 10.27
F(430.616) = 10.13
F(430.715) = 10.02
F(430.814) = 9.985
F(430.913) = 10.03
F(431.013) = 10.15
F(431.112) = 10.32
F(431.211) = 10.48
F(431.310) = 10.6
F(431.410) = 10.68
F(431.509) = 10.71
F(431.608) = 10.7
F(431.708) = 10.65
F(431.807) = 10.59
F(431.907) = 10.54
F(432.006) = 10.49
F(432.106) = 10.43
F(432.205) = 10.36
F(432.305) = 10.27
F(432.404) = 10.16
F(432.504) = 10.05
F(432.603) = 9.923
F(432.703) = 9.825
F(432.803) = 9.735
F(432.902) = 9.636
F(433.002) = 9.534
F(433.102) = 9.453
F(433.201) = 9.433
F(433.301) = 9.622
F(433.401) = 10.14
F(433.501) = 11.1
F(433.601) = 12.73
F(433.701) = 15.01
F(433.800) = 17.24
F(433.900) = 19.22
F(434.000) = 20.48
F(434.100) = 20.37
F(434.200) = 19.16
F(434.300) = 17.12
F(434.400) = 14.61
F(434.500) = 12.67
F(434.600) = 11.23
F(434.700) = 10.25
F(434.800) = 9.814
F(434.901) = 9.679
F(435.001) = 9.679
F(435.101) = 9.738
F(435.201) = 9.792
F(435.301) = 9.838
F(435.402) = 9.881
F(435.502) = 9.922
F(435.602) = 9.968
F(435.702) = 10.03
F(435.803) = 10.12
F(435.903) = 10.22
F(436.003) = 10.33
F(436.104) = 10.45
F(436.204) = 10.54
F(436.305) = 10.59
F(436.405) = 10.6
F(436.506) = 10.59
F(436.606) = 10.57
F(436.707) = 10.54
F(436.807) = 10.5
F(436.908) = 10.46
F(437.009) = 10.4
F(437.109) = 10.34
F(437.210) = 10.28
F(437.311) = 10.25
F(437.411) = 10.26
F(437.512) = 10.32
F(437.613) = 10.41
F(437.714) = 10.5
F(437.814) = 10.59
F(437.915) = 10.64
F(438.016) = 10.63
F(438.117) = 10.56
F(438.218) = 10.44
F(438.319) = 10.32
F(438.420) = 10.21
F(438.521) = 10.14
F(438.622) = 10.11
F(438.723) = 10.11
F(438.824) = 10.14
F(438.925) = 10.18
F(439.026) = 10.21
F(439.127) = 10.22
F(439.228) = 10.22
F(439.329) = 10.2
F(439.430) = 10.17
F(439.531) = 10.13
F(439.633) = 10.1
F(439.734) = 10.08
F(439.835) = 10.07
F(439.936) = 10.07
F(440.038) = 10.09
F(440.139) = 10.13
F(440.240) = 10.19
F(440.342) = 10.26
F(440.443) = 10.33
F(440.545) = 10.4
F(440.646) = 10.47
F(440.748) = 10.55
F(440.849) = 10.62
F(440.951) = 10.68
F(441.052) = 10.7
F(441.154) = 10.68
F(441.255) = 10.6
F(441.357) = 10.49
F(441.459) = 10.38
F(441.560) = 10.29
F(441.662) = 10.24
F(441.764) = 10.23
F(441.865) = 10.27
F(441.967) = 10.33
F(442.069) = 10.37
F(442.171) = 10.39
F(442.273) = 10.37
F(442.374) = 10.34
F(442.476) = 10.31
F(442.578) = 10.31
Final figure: -0.46 nm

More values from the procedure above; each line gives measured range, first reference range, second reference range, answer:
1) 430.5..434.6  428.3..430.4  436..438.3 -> -0.448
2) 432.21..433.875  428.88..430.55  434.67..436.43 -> -0.106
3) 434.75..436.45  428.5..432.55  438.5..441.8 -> 0.057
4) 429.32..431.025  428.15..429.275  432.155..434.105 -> 0.135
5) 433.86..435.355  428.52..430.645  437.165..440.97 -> -0.432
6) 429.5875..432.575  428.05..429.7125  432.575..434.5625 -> 0.408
